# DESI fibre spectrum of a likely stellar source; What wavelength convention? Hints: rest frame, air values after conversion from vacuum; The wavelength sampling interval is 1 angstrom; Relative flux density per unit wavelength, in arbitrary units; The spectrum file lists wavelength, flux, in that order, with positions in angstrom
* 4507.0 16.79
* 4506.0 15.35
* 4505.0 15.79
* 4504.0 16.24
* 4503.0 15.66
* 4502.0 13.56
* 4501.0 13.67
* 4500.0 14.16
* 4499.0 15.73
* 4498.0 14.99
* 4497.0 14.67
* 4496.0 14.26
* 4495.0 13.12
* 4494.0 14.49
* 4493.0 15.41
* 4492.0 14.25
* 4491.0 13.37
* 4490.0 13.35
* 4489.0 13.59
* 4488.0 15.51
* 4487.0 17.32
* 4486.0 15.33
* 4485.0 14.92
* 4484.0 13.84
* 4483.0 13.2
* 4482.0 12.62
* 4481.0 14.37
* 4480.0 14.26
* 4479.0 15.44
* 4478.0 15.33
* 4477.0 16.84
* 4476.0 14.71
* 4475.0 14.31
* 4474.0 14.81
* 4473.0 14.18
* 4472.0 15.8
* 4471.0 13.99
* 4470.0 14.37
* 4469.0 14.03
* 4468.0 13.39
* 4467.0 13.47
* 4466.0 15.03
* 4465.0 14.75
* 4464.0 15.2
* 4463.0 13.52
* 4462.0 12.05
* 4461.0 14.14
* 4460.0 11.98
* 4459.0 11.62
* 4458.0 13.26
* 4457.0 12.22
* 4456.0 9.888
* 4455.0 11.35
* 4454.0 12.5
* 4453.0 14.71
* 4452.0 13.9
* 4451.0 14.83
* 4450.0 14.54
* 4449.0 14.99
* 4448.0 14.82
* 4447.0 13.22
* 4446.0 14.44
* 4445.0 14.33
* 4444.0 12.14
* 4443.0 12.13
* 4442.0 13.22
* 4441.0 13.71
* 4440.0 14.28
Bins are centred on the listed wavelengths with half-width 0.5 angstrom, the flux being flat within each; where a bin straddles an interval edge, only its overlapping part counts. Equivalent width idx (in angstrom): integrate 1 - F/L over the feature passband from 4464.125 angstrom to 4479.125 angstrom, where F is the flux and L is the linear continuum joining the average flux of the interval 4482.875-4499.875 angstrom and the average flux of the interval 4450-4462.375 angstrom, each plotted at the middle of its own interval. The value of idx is -1.2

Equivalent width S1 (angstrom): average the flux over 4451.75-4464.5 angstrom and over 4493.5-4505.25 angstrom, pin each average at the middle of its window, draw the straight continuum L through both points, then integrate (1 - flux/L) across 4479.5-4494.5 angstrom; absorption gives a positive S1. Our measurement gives -0.3 angstrom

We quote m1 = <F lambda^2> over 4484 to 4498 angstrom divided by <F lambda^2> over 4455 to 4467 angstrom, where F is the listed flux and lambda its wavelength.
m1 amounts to 1.14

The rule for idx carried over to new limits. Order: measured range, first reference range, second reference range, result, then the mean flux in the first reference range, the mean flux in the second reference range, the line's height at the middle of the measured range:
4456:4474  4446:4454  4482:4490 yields 1.0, 14.3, 14.6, 14.4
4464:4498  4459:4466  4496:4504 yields -0.9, 13.6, 14.7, 14.1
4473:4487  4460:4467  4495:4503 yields -0.5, 13.9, 14.4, 14.2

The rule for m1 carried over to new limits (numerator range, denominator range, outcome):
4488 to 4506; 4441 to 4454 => 1.07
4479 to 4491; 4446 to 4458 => 1.09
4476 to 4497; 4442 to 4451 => 1.07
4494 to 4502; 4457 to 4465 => 1.11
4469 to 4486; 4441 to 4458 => 1.11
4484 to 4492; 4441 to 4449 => 1.10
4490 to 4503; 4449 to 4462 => 1.13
